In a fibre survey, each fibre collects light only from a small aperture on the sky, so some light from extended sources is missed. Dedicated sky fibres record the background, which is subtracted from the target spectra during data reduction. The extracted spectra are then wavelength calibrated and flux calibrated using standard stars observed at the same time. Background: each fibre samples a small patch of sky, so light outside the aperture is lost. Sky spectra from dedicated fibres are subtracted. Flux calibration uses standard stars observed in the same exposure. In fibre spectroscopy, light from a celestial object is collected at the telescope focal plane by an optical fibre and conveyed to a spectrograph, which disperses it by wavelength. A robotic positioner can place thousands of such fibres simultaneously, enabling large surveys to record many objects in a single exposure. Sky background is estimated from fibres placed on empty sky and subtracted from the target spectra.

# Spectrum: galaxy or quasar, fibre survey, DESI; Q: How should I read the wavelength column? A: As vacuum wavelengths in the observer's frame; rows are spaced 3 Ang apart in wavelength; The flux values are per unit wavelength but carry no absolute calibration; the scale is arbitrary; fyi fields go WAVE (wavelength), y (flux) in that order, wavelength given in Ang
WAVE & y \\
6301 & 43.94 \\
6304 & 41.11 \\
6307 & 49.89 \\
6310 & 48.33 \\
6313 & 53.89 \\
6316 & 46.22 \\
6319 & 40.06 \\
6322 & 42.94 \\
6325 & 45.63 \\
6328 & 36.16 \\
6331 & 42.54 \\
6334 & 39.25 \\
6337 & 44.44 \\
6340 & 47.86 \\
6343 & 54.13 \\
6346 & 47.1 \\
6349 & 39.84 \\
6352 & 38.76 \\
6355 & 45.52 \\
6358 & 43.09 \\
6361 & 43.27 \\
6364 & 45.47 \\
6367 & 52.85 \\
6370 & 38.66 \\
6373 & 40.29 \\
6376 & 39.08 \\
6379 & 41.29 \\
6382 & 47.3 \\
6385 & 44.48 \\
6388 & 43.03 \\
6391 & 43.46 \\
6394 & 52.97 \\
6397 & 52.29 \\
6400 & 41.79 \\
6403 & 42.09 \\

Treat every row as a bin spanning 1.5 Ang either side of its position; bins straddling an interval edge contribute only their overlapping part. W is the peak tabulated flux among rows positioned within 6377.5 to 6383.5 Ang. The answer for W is 47.3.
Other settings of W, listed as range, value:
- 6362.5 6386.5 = 52.85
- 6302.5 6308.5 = 49.89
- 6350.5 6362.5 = 45.52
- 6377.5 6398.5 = 52.97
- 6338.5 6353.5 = 54.13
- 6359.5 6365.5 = 45.47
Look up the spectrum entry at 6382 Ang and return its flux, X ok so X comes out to 47.3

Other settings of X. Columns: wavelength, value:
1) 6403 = 42.09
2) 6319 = 40.06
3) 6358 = 43.09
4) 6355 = 45.52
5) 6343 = 54.13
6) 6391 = 43.46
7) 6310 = 48.33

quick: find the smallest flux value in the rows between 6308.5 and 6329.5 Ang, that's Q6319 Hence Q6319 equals 36.16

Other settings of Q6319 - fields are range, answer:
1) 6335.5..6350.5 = 39.84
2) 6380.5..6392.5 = 43.03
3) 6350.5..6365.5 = 38.76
